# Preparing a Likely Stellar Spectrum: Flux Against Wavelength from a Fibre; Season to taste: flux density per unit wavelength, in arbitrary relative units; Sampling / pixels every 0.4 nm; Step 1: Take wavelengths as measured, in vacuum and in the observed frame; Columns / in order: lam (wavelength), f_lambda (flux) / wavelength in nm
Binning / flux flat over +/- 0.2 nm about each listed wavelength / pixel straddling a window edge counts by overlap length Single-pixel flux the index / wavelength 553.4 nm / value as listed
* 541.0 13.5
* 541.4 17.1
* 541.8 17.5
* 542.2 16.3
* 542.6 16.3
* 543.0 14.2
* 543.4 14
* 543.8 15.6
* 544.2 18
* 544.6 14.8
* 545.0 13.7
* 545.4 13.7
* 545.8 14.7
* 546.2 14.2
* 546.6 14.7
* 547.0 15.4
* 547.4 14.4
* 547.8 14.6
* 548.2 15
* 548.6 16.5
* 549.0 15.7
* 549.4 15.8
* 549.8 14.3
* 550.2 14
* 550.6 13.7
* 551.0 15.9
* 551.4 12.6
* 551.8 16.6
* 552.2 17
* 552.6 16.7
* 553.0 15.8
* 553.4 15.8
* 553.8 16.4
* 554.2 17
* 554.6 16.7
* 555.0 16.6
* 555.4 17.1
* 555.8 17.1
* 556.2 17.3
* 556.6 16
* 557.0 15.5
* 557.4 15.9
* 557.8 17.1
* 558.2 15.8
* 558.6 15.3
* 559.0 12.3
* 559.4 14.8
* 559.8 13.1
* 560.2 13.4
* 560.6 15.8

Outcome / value 15.8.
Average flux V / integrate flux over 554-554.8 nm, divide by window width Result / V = 16.9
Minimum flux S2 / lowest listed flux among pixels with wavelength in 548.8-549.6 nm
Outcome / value 15.7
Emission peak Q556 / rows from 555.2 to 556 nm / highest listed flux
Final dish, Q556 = 17.1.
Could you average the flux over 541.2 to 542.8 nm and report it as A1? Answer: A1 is 16.8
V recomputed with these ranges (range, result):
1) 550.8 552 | 15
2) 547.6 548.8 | 15.4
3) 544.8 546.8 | 14.2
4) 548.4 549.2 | 16.1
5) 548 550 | 15.5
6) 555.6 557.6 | 16.4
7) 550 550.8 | 13.8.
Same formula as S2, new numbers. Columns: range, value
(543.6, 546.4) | 13.7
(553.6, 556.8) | 16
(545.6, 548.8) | 14.2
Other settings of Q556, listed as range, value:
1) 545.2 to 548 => 15.4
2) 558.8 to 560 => 14.8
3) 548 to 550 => 16.5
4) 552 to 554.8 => 17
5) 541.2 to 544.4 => 18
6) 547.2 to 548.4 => 15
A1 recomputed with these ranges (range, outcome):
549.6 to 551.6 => 14.1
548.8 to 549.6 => 15.8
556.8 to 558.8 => 15.9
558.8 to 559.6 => 13.6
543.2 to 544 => 14.8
